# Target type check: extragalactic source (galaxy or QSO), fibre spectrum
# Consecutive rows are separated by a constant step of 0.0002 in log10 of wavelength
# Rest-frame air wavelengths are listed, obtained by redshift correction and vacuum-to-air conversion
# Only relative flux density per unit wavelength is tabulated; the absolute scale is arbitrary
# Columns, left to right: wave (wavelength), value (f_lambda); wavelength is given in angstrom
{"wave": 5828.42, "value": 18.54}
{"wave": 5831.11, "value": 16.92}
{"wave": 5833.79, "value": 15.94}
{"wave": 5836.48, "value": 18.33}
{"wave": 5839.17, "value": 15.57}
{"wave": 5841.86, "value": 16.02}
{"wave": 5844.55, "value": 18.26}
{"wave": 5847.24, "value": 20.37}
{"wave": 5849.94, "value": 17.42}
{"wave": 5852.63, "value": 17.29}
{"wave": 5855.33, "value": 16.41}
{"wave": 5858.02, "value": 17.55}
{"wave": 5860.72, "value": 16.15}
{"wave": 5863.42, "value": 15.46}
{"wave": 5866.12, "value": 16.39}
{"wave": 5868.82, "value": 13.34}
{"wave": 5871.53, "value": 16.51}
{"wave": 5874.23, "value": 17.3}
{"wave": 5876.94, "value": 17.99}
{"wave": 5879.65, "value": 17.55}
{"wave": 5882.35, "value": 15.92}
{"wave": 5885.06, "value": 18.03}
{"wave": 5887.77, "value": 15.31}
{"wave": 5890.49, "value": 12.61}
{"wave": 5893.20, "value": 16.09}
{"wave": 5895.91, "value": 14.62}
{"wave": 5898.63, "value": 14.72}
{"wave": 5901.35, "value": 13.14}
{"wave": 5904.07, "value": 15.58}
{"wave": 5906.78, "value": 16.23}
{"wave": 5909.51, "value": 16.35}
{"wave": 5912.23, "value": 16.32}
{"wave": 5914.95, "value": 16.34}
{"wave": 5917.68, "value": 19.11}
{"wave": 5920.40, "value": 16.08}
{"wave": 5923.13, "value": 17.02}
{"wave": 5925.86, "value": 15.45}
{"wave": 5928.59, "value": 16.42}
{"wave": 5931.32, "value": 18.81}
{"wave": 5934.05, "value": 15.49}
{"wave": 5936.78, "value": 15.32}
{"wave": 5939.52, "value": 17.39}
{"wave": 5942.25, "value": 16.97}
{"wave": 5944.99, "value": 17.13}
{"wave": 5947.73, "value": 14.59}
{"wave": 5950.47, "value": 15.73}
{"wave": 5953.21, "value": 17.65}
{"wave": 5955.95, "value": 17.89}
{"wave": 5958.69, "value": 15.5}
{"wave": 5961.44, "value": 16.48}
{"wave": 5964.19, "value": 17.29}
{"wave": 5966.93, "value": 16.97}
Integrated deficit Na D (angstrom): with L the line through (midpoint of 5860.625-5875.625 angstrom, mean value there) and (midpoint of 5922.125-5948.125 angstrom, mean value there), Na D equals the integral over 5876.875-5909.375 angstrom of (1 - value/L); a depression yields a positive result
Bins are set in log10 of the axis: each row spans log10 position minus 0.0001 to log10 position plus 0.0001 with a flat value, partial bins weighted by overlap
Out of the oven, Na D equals 1.0 angstrom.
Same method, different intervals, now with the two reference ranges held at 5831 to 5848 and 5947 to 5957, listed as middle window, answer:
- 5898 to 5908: 1.2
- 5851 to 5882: 1.0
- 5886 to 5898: 1.5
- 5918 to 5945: 0.0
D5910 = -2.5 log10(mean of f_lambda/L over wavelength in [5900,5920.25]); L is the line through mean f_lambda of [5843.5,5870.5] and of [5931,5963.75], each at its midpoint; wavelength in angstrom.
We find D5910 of 0.033 mag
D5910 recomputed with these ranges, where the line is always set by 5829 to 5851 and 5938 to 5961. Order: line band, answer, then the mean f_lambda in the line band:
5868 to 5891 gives 0.056 mag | 16.2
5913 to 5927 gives 0.000 mag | 16.8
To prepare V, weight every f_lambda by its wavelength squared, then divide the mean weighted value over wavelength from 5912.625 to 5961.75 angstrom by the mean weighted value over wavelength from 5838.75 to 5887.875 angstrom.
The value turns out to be 1.01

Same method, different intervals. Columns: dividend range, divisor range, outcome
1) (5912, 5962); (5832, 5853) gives 0.99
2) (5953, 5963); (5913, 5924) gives 1.00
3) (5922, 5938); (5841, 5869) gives 0.99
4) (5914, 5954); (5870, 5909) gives 1.07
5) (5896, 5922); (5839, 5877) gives 0.96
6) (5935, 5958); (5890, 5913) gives 1.11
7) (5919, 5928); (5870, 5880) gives 0.96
